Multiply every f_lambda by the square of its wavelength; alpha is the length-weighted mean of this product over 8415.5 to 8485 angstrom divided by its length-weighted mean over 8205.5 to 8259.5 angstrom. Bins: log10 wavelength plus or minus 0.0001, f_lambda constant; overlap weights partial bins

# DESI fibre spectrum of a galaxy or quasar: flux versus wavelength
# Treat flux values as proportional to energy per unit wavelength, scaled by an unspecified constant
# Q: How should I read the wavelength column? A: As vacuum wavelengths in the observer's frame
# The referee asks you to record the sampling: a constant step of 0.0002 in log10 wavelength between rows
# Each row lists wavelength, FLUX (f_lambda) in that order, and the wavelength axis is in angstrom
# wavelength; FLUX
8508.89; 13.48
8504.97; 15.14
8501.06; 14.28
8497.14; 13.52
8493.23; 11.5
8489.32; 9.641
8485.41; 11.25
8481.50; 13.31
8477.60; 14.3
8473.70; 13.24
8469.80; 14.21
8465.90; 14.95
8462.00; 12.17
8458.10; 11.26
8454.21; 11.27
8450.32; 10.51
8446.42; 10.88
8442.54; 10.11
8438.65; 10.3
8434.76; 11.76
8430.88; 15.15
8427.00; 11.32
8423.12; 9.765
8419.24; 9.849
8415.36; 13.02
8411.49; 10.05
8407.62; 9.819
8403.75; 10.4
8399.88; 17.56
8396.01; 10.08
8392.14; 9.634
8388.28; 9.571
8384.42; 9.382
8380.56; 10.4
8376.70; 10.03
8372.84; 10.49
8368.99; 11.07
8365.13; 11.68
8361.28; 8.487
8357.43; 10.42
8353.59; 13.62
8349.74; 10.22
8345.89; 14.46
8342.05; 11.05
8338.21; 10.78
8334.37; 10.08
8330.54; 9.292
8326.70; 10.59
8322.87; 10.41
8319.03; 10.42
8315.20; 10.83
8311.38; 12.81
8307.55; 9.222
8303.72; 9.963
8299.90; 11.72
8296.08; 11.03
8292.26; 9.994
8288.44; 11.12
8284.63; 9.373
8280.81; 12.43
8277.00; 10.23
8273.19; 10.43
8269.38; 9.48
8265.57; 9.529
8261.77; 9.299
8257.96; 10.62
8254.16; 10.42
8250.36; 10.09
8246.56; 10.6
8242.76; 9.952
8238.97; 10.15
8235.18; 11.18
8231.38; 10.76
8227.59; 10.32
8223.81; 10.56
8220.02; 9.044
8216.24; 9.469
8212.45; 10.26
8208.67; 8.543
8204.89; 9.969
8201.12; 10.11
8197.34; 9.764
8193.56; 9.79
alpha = 1.3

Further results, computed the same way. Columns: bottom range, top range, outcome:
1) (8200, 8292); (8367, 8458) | 1.12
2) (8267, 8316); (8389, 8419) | 1.09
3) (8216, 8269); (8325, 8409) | 1.10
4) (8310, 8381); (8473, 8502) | 1.19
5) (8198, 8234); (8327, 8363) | 1.14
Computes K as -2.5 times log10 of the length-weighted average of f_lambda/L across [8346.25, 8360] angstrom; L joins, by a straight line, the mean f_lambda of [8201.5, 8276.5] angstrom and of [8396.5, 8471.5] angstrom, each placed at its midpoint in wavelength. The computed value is -0.06 mag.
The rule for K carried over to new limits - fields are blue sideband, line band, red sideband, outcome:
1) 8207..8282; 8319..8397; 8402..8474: 0.04 mag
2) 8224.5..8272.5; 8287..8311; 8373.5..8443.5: -0.02 mag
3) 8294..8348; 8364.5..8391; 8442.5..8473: 0.11 mag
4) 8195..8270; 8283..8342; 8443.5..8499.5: 0.02 mag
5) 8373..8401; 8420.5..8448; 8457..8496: 0.04 mag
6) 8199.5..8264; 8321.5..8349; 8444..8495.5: 0.01 mag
